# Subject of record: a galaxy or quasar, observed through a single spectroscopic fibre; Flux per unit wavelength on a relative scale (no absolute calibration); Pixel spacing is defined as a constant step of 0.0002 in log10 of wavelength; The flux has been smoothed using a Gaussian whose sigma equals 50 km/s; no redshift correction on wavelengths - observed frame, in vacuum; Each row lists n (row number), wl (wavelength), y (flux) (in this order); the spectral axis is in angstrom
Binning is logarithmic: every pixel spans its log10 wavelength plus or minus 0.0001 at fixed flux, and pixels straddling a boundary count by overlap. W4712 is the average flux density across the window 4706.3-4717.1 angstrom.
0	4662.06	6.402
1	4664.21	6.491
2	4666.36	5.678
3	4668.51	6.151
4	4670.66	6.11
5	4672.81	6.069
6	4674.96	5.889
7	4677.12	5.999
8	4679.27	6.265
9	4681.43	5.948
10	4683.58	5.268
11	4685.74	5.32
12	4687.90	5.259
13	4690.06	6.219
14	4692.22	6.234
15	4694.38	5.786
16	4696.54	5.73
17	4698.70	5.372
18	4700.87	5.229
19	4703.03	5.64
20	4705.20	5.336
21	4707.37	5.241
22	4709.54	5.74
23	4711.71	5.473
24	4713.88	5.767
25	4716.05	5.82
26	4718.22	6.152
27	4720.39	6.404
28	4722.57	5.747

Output 5.61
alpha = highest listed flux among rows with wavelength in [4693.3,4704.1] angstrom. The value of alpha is 5.786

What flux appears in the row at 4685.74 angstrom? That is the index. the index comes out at 5.32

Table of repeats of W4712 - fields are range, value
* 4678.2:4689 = 5.61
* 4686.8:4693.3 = 5.9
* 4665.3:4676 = 5.98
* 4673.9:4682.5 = 6.02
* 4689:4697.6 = 6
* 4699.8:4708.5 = 5.36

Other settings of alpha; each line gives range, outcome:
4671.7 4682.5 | 6.265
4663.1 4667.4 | 6.491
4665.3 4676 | 6.151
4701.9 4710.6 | 5.74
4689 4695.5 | 6.234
